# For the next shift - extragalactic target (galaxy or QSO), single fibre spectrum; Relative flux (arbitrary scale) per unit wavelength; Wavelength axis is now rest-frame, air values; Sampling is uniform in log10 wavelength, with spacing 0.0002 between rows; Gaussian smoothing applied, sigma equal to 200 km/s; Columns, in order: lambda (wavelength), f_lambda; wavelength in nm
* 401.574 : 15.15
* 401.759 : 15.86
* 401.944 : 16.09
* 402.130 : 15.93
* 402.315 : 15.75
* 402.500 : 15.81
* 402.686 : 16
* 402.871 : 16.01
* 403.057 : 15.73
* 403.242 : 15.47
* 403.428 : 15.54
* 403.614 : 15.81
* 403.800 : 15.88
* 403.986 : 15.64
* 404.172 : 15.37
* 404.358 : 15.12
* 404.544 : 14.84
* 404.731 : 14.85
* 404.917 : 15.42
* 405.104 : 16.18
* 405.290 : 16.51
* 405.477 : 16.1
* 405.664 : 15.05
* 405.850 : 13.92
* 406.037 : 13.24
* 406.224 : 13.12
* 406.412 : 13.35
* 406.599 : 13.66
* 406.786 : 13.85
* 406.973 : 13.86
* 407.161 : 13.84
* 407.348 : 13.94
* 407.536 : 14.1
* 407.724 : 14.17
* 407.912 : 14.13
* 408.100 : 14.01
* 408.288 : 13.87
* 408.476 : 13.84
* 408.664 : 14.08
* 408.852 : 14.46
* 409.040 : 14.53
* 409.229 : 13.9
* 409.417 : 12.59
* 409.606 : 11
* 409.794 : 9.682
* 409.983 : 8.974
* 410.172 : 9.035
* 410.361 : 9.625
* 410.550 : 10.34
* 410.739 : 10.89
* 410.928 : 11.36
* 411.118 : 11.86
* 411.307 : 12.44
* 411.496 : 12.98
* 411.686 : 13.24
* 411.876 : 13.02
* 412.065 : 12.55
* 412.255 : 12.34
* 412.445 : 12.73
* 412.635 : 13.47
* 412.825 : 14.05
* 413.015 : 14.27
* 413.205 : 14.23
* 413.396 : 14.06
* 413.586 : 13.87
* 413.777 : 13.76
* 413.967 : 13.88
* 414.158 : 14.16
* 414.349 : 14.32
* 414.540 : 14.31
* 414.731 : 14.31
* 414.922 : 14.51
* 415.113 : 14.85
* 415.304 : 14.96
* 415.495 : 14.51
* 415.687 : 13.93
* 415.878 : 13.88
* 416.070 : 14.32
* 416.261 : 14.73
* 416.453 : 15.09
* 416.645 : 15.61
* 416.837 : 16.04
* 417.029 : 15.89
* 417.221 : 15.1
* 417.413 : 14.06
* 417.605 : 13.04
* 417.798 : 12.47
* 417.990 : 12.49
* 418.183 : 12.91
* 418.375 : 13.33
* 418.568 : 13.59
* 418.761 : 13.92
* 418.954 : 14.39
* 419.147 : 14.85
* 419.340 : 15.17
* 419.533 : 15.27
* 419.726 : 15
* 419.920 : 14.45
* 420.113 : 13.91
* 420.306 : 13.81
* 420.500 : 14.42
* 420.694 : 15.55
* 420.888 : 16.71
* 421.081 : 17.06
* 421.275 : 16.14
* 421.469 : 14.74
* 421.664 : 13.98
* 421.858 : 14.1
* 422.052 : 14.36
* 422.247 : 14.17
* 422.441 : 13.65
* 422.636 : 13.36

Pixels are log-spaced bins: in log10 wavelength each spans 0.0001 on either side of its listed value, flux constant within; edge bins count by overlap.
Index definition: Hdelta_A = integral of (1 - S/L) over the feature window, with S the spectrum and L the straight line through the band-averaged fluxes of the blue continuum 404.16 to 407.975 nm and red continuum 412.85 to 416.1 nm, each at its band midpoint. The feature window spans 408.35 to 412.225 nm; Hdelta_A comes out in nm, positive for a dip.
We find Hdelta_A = 0.63 nm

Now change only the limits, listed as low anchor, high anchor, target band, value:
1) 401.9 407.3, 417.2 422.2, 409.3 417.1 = 0.780 nm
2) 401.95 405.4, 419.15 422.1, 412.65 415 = 0.176 nm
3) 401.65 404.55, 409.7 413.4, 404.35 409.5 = -0.100 nm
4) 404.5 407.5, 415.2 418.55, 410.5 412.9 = 0.321 nm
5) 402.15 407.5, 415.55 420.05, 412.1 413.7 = 0.108 nm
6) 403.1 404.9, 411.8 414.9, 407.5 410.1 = 0.272 nm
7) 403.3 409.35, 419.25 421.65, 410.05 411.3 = 0.349 nm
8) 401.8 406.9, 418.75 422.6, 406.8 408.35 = 0.115 nm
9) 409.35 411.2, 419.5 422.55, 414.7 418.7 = -0.374 nm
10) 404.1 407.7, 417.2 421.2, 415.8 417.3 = -0.074 nm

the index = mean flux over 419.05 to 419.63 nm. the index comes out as 15.1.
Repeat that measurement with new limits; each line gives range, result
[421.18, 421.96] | 14.7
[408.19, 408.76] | 13.9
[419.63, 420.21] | 14.5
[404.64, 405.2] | 15.5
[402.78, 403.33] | 15.7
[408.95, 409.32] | 14.2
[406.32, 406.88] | 13.6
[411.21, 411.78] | 12.9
